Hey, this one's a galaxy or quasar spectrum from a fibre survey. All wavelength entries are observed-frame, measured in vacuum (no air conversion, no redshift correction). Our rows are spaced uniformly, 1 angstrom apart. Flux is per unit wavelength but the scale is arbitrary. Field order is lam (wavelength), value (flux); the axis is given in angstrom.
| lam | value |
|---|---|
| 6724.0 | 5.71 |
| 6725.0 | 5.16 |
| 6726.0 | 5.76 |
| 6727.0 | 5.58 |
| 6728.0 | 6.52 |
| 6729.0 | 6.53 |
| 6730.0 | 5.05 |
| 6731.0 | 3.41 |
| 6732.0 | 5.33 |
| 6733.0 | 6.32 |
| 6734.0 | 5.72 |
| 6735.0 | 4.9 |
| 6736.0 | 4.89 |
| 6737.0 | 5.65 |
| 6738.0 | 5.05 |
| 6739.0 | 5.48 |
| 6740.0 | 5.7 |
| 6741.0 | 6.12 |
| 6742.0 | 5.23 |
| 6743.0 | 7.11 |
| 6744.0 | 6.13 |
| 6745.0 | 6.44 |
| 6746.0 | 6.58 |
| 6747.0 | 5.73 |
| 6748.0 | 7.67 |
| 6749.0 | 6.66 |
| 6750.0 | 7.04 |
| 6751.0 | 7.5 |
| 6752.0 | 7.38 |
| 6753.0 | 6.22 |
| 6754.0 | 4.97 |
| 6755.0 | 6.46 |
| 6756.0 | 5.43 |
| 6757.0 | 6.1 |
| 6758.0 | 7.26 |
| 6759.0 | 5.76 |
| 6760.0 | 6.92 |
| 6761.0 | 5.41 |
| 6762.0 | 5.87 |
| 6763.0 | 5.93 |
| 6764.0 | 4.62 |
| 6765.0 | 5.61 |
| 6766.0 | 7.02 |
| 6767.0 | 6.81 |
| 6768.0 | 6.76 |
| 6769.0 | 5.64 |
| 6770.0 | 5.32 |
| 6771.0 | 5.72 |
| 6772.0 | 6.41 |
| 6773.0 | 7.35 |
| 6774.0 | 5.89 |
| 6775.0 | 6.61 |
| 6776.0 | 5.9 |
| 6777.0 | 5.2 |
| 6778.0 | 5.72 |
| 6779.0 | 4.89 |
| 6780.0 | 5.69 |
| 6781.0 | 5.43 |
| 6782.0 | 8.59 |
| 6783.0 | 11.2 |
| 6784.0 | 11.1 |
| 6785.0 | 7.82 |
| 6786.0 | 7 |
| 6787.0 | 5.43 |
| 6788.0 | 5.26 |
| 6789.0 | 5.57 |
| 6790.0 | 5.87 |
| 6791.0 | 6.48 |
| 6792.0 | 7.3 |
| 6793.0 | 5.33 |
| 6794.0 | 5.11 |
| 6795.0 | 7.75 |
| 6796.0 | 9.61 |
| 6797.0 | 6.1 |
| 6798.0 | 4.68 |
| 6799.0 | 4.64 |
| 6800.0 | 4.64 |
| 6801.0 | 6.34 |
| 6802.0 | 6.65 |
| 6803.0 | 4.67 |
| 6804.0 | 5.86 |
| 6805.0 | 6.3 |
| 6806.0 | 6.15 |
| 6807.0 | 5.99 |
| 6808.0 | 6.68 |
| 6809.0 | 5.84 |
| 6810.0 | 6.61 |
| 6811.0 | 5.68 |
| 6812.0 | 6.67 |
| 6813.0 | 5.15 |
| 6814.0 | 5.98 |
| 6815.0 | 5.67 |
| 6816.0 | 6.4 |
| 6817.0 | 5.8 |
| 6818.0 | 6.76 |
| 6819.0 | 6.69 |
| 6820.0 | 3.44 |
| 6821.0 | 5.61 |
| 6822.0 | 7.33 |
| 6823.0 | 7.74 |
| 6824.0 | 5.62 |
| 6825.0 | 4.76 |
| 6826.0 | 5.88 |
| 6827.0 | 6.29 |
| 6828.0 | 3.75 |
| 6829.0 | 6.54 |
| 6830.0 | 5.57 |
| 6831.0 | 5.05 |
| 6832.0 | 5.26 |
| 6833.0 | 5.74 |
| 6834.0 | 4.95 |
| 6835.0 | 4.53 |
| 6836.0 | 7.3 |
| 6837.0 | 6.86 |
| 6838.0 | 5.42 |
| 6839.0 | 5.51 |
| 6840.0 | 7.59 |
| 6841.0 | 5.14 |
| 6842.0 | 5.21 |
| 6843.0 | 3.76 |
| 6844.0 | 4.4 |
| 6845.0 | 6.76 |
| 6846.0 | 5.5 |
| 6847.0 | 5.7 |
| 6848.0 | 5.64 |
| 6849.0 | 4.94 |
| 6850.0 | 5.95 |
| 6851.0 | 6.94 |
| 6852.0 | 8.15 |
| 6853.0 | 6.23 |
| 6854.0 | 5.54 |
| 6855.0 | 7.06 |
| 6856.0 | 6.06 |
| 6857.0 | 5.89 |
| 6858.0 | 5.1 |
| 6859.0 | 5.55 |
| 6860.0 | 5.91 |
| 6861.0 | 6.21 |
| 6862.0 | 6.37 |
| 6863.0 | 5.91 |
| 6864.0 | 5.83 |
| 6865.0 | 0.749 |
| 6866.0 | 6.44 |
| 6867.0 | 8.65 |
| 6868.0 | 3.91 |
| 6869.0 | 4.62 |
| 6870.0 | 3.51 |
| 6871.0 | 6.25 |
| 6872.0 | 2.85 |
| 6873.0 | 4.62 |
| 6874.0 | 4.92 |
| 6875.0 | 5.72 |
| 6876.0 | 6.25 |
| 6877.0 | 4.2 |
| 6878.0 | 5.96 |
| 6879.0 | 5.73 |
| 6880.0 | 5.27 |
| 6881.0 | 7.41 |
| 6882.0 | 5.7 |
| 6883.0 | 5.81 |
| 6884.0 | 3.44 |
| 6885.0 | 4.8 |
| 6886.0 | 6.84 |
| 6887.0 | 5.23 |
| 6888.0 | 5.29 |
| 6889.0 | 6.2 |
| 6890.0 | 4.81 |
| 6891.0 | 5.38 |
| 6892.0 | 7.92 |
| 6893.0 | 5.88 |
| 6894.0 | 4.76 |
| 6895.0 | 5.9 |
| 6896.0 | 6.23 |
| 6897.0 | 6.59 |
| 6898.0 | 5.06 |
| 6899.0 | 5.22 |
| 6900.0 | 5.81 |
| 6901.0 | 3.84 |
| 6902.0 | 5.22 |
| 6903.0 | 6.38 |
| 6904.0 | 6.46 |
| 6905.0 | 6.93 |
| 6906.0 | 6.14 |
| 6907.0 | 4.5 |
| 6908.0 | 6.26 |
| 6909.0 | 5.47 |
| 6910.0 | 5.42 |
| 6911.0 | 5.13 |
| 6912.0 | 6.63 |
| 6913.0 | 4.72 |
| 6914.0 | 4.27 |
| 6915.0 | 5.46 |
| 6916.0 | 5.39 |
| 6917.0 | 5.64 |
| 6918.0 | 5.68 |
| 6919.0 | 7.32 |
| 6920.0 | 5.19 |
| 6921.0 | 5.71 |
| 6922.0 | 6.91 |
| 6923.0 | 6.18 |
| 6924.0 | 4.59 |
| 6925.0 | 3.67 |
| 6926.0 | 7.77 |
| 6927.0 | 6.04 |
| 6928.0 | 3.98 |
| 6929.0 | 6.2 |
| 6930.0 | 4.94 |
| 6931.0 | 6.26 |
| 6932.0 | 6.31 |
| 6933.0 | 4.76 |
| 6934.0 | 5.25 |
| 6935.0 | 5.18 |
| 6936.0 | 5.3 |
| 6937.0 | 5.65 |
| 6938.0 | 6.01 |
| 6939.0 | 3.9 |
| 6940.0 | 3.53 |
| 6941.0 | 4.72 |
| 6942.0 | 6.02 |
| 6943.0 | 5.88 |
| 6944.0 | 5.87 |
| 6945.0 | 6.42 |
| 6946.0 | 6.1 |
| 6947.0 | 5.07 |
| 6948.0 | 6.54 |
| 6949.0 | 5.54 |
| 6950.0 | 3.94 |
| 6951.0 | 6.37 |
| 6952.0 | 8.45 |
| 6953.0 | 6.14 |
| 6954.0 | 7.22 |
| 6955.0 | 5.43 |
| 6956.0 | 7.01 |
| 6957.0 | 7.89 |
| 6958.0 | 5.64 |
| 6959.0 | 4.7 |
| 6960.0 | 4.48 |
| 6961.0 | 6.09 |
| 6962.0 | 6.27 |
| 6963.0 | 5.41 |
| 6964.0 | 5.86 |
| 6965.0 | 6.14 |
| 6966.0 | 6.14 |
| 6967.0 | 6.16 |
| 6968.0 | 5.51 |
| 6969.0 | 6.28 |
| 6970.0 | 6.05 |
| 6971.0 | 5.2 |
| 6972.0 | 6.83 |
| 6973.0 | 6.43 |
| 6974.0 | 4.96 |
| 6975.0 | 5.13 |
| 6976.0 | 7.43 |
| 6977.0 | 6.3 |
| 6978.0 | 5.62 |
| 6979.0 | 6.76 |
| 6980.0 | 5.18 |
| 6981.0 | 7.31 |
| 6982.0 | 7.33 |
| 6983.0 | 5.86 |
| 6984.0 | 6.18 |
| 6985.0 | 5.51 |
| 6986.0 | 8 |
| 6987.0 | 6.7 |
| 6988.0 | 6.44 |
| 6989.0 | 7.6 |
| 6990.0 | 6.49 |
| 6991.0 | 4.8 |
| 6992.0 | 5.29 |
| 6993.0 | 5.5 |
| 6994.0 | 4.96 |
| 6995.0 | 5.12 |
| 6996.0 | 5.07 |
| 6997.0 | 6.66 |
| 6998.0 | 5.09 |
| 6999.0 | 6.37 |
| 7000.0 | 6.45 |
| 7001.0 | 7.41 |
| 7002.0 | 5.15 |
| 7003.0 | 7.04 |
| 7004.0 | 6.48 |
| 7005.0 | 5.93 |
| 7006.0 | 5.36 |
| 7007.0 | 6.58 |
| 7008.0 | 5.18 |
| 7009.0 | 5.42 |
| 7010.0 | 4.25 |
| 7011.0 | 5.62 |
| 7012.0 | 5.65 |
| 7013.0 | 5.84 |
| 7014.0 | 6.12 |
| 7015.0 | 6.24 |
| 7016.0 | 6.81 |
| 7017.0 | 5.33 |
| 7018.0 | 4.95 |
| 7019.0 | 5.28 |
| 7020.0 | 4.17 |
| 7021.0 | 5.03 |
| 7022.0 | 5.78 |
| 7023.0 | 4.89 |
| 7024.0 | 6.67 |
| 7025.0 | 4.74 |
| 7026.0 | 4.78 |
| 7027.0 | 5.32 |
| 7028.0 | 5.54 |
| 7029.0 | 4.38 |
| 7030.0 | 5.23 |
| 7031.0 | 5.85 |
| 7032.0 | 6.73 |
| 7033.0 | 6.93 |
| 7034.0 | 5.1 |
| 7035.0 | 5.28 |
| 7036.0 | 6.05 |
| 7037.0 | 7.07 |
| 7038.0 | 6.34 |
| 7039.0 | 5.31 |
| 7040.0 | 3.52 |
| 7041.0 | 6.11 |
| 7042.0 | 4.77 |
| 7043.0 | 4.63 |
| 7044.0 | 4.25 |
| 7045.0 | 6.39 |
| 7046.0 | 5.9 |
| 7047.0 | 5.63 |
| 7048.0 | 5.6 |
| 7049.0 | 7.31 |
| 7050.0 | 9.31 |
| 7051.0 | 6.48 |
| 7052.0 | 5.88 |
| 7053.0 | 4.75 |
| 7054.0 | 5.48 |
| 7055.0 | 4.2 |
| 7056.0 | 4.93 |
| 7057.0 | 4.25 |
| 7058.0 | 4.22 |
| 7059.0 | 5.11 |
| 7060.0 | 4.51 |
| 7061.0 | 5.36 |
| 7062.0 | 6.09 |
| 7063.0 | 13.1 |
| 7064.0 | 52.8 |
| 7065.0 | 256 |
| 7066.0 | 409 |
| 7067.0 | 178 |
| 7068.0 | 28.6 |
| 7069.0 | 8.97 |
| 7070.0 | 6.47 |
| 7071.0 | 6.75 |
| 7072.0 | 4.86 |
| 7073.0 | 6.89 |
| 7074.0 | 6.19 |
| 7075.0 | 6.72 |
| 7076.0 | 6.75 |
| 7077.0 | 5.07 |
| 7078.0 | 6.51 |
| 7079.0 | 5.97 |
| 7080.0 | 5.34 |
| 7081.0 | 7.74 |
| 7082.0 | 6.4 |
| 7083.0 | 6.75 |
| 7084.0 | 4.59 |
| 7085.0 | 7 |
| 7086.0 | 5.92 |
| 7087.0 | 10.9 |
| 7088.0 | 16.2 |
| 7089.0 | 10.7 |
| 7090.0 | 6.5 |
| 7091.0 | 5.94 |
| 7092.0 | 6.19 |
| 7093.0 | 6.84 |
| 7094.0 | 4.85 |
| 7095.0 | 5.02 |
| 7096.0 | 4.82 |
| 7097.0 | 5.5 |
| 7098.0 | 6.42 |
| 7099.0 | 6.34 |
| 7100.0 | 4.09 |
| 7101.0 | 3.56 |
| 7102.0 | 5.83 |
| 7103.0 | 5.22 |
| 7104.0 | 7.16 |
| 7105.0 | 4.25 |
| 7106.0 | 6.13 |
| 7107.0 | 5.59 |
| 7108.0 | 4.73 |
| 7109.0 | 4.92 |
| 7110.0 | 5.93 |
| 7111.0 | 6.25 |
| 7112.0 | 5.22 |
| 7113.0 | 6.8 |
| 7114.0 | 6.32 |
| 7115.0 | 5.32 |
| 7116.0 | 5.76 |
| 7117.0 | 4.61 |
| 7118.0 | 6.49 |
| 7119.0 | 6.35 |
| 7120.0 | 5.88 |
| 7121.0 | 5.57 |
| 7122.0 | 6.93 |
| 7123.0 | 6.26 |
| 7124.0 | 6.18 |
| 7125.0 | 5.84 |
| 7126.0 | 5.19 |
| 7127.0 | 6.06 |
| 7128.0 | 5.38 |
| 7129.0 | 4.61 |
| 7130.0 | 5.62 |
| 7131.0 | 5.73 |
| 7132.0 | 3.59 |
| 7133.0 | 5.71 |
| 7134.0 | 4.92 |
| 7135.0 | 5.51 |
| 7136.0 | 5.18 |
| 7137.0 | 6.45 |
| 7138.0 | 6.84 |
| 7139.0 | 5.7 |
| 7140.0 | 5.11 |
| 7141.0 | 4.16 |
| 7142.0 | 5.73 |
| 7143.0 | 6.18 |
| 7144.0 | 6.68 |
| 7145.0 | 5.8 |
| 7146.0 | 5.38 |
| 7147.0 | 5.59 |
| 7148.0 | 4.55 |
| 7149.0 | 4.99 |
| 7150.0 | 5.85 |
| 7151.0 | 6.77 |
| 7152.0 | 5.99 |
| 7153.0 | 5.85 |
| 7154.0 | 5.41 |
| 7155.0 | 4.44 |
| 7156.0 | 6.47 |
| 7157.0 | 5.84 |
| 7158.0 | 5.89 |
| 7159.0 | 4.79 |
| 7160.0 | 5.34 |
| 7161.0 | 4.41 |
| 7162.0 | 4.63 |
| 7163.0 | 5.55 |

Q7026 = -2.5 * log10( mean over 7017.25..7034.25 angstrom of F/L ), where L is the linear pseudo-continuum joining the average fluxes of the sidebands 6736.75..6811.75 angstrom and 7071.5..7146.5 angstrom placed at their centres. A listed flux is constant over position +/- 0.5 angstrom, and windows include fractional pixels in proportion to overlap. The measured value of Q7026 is 0.134 mag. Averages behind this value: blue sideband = 6.28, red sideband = 6.02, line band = 5.38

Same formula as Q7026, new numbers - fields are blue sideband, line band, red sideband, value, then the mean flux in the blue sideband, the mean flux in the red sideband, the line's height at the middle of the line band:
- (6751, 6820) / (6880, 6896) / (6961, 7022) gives 0.07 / 6.25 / 5.94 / 6.09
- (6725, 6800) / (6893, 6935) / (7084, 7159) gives 0.09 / 6.19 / 5.92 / 6.08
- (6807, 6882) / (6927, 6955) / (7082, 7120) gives 0.05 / 5.7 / 6.24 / 5.9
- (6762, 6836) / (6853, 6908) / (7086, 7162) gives 0.10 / 6.12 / 5.87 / 6.05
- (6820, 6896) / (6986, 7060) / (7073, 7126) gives 0.07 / 5.62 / 6.23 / 6.04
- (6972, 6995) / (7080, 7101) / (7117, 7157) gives -0.17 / 6.16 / 5.65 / 5.81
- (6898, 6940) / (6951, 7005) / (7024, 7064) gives -0.05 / 5.52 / 6.3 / 5.89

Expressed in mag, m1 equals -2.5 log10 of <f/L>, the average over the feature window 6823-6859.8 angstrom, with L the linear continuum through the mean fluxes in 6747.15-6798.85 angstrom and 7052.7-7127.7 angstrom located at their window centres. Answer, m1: 0.479 mag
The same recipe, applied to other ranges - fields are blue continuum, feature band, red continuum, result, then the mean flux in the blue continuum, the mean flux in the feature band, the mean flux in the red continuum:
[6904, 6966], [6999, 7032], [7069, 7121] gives 0.065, 5.71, 5.64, 6.27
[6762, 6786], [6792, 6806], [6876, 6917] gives 0.060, 6.57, 6.03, 5.6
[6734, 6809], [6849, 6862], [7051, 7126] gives 0.453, 6.24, 6.17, 18.1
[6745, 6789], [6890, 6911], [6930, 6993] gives 0.068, 6.45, 5.73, 5.94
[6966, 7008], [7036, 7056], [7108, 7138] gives 0.037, 6.1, 5.72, 5.68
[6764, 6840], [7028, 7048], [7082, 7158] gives 0.082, 6.14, 5.55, 5.94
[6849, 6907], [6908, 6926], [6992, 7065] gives 0.125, 5.63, 5.58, 8.06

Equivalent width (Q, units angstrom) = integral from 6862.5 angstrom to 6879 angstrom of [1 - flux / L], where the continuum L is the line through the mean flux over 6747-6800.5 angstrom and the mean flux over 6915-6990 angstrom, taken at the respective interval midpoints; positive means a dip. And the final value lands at 2.9 angstrom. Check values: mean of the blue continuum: 6.38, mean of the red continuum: 5.91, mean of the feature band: 5.05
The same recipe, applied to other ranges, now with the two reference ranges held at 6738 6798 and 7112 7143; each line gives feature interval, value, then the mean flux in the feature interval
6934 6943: 1.42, 5.1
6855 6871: 1.92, 5.46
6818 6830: 0.89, 5.82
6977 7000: -0.57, 6.1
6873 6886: 1.51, 5.46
